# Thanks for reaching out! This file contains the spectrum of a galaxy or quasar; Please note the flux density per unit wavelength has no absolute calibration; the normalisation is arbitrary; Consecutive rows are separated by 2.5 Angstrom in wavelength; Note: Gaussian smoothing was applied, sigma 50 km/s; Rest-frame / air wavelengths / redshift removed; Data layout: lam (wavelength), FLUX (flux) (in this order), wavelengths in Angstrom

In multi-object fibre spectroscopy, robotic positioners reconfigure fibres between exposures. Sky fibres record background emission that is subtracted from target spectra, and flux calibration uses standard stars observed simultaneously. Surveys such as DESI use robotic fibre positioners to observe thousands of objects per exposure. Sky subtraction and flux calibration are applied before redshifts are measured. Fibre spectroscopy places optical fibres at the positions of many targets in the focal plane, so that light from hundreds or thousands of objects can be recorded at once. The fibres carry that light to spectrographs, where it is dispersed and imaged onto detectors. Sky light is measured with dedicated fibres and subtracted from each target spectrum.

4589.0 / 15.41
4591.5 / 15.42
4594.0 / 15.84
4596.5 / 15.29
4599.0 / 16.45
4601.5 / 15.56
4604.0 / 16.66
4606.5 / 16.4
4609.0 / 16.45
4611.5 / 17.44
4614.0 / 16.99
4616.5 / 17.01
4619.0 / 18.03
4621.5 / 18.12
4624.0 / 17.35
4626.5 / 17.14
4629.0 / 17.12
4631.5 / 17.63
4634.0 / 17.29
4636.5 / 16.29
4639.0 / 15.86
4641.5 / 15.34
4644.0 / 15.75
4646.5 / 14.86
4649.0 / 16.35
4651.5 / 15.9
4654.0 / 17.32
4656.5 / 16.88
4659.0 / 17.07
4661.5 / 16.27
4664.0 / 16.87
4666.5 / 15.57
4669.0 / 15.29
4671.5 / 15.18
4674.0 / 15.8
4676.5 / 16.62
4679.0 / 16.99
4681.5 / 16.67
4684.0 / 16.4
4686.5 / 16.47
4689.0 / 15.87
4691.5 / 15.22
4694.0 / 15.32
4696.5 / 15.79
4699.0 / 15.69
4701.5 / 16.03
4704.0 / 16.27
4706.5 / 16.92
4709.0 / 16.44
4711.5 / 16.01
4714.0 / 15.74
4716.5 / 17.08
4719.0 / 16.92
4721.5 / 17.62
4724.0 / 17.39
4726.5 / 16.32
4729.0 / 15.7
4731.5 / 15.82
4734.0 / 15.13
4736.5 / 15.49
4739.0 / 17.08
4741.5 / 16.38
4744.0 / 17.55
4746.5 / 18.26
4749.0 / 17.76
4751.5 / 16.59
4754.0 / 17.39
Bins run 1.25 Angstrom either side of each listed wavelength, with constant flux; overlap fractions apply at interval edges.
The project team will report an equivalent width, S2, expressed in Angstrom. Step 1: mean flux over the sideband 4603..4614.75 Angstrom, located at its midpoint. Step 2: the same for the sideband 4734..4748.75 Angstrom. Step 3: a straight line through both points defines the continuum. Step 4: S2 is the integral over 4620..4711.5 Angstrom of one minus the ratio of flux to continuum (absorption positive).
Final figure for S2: 2.6 Angstrom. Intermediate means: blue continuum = 16.8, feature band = 16.3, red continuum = 16.9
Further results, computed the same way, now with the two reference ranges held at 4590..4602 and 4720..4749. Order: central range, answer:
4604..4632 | -2.4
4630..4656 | -0.4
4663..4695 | 0.5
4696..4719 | 0.3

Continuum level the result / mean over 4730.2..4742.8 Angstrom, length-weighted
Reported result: 16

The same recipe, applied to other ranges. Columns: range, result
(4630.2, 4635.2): 17.5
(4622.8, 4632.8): 17.3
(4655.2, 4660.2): 17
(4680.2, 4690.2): 16.4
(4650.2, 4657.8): 16.7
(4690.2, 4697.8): 15.4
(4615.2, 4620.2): 17.5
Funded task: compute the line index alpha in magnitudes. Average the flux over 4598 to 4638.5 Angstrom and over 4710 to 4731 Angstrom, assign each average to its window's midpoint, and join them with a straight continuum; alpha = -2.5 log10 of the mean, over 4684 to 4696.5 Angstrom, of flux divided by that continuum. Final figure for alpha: 0.060 mag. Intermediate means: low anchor 17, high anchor 16.6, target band 15.8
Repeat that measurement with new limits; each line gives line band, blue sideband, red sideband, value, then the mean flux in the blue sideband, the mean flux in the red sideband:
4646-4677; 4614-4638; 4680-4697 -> 0.03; 17.3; 16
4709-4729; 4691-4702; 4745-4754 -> -0.01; 15.6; 17.5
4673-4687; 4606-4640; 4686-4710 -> -0.02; 17.1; 16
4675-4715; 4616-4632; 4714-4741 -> 0.04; 17.5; 16.4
